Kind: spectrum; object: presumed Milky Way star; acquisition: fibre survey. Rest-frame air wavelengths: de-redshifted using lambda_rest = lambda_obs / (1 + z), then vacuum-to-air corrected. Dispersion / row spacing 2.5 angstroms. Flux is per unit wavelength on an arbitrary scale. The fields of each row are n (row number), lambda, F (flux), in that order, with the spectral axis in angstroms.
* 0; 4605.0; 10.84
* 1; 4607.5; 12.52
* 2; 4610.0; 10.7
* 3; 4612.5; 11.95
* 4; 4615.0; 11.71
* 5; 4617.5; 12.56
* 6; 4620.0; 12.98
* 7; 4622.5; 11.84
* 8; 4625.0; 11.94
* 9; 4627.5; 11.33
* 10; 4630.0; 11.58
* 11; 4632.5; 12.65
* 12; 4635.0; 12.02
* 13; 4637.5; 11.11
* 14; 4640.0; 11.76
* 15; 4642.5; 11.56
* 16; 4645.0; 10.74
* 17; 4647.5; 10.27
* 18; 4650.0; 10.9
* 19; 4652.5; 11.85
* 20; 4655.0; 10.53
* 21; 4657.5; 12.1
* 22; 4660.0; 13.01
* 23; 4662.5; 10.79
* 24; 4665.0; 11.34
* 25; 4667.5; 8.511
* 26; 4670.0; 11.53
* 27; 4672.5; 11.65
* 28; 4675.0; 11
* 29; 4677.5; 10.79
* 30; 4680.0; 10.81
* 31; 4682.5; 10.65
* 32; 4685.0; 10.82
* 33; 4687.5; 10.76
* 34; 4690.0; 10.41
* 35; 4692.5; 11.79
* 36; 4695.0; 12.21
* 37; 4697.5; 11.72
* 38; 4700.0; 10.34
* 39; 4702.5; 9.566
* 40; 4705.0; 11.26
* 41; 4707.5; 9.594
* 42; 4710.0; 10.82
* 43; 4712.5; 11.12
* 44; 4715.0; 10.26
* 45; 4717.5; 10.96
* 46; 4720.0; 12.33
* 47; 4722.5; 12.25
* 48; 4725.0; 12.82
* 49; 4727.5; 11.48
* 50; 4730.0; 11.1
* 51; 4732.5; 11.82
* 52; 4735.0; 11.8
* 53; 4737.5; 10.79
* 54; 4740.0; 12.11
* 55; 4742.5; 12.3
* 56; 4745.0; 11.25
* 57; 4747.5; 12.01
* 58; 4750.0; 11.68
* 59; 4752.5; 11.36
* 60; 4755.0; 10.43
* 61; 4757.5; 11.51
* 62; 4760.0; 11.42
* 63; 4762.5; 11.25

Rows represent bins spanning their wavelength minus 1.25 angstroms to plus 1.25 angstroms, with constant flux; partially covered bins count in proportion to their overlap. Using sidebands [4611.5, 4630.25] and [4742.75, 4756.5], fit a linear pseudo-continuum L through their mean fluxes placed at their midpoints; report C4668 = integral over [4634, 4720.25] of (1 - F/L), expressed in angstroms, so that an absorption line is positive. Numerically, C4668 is 5.2 angstroms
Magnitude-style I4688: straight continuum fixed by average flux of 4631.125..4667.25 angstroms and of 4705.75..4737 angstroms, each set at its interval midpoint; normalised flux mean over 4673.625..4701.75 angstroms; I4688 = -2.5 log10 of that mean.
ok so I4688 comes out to 0.035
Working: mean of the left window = 11.4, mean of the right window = 11.3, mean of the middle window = 11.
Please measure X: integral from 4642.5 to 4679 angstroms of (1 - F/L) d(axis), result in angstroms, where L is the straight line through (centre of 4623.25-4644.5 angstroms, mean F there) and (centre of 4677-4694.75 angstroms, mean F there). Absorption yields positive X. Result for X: 0.72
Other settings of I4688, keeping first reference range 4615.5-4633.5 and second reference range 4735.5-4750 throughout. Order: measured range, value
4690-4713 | 0.090 mag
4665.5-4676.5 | 0.117 mag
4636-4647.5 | 0.079 mag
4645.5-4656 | 0.107 mag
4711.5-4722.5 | 0.046 mag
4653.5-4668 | 0.074 mag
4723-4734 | -0.008 mag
